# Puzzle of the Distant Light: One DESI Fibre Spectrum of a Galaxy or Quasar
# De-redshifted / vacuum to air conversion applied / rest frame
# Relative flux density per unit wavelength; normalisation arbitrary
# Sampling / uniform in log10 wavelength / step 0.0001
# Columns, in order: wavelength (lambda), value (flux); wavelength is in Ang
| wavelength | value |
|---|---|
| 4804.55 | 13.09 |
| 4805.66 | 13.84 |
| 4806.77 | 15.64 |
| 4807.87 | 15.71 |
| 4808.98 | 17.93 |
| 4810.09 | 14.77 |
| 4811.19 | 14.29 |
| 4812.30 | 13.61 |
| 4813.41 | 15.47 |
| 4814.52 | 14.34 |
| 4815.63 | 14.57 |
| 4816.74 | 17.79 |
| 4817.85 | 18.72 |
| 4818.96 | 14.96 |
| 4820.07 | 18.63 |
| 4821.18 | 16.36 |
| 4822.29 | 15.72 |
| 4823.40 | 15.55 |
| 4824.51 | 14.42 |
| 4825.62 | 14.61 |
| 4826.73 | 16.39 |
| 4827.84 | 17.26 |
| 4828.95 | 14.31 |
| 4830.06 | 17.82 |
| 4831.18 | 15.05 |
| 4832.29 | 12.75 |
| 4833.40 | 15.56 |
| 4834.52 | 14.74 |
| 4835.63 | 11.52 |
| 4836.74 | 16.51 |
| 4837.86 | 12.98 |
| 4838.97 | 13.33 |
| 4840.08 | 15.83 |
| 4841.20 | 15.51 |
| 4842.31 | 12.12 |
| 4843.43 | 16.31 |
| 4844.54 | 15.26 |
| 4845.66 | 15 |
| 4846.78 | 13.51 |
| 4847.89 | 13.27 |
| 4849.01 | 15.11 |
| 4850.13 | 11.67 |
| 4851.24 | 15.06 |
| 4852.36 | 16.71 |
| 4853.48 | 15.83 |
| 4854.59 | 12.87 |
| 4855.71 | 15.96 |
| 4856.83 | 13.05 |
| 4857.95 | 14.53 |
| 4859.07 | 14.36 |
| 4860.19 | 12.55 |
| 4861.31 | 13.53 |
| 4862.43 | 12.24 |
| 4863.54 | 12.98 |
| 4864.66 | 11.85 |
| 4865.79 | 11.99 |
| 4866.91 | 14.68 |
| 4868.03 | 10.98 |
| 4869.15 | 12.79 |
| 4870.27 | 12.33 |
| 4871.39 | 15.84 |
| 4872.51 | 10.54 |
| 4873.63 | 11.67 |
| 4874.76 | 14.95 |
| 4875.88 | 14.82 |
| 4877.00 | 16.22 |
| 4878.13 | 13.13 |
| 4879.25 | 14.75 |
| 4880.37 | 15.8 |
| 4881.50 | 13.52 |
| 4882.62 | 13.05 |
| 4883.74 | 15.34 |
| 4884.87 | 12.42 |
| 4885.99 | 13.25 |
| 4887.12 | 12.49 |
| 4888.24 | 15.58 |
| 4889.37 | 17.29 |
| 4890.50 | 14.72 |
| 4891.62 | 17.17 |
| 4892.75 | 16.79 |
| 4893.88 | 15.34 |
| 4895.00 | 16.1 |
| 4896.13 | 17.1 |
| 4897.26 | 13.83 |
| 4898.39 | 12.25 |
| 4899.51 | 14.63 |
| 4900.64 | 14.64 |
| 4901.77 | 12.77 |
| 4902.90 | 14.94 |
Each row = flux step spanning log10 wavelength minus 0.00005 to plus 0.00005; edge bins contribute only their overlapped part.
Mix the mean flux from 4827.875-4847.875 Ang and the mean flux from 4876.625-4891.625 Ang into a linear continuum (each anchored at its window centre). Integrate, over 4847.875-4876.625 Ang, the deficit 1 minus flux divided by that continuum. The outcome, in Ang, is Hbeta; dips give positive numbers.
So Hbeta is 1.97 Ang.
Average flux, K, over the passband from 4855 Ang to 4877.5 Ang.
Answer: 13.4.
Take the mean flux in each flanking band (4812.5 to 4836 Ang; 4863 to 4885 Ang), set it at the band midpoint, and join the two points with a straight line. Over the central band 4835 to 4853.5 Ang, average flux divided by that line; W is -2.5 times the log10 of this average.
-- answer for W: 0.023 mag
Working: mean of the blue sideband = 15.5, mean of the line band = 14.4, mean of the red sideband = 13.5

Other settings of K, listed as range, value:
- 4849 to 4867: 13.8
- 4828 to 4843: 14.6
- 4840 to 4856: 14.6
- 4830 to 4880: 14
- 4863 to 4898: 14.2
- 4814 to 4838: 15.5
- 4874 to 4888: 14.1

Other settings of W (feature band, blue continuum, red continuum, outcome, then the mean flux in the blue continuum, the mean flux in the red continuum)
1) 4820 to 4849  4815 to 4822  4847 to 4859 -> 0.05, 16.8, 14.4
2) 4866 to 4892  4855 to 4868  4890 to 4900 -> 0.03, 13.3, 15.3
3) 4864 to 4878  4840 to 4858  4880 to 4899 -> 0.12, 14.5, 14.8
